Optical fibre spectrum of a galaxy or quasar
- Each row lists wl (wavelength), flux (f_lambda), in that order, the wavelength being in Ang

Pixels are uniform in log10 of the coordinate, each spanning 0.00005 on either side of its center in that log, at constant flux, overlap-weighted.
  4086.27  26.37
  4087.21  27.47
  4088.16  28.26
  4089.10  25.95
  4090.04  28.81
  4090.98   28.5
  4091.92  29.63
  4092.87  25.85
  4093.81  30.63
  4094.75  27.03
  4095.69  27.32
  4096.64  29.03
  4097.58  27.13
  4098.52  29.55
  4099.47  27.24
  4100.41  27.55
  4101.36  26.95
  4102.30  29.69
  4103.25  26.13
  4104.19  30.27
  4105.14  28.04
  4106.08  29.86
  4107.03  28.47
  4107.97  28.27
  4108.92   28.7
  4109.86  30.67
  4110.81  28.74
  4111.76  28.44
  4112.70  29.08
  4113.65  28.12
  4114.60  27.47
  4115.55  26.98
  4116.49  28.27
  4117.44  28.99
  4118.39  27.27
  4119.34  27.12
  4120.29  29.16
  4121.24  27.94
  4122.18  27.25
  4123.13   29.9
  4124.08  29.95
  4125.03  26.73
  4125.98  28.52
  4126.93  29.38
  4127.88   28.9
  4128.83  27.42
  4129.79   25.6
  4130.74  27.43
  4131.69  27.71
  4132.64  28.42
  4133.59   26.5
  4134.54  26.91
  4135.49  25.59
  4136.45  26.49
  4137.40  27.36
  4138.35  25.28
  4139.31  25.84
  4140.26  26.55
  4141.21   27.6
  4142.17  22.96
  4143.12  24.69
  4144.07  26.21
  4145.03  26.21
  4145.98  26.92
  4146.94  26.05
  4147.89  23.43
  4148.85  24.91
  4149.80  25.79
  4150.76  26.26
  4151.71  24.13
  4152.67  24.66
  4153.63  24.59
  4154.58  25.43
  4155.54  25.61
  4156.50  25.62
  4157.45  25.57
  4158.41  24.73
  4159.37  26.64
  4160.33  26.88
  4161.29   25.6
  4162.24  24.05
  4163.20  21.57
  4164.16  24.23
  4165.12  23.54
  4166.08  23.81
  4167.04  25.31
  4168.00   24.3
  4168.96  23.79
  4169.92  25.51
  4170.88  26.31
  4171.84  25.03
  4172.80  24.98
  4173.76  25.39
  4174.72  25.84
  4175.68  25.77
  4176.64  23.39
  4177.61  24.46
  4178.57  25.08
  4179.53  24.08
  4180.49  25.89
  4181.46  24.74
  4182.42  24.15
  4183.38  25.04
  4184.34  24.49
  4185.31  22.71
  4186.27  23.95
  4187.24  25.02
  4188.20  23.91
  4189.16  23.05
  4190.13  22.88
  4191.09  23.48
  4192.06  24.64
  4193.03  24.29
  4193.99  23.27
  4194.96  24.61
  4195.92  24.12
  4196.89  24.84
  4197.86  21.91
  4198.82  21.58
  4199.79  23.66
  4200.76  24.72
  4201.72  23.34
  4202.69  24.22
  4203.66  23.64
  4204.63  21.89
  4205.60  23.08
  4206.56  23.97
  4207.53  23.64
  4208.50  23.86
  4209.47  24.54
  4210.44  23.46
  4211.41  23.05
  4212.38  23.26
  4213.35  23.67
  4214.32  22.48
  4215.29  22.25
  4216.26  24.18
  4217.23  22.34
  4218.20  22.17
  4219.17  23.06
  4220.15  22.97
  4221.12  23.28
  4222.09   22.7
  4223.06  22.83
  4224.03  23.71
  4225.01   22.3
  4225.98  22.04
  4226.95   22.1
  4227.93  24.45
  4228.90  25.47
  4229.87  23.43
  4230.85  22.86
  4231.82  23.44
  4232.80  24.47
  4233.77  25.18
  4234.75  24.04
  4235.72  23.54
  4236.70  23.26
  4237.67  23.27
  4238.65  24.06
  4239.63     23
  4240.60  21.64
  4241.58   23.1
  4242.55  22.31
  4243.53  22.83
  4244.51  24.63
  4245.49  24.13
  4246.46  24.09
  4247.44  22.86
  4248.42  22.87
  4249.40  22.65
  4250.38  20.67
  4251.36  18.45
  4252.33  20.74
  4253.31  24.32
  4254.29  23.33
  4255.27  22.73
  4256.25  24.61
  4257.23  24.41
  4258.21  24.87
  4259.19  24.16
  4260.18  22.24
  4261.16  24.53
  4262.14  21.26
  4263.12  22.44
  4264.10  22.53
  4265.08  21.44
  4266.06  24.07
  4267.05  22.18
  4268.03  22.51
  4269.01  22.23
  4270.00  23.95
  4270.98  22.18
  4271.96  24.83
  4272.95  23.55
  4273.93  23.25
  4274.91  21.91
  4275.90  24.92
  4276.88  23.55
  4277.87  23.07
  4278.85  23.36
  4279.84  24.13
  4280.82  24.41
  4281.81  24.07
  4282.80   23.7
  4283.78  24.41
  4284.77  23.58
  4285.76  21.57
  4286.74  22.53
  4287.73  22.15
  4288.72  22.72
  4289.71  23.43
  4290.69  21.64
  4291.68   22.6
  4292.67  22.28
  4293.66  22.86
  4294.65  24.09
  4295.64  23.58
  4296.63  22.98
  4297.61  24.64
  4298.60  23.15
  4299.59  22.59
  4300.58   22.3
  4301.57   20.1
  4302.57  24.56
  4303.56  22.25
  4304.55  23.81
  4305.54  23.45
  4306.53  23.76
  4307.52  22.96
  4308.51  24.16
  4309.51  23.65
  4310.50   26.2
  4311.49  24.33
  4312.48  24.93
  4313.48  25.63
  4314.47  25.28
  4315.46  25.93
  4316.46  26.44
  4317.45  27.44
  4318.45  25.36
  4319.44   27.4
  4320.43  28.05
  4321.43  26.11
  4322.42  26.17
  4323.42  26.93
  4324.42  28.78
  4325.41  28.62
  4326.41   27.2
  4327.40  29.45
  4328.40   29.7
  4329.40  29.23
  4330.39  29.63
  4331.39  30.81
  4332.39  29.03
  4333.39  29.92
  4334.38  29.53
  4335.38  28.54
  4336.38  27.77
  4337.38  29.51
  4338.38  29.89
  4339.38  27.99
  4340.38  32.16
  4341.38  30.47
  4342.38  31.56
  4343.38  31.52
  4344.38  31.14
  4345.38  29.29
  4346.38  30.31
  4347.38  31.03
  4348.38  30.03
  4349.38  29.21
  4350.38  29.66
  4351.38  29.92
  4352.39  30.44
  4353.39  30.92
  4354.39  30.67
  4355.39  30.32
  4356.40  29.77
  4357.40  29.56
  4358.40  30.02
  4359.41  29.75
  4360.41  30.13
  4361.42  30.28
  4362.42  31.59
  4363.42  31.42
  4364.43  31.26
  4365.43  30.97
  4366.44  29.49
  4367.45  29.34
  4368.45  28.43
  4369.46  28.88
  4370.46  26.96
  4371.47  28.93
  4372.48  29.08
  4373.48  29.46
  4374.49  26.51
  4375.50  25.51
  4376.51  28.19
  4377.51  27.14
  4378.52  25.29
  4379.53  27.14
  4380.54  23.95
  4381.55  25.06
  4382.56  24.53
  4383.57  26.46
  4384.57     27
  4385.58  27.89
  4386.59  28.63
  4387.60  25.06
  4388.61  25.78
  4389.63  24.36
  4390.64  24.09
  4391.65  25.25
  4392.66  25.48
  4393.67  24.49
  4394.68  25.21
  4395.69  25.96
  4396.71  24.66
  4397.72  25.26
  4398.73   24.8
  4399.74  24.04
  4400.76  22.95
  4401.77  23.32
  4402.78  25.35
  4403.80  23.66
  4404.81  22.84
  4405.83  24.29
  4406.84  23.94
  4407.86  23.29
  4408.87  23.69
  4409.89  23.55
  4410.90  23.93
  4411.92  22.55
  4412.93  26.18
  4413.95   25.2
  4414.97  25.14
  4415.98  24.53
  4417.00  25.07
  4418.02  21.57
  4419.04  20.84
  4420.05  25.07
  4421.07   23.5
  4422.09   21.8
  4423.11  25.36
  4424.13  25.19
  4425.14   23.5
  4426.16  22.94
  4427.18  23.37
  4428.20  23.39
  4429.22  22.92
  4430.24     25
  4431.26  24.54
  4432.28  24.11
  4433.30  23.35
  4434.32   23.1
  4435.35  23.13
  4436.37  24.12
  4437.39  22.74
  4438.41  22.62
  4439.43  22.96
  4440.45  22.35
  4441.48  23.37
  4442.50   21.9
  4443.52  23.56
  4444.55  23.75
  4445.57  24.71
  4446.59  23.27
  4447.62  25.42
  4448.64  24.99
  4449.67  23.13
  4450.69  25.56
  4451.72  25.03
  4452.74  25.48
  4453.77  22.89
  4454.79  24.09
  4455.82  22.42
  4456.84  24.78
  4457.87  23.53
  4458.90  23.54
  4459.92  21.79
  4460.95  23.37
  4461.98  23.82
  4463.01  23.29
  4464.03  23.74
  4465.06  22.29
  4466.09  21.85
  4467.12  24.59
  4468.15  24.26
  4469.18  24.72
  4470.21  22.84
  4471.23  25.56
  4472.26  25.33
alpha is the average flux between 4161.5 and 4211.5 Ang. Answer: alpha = 24.1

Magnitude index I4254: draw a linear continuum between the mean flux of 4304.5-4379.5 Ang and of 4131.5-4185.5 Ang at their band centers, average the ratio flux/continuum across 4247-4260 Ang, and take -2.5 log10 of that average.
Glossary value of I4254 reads 0.18 mag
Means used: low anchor 25.3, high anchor 28.4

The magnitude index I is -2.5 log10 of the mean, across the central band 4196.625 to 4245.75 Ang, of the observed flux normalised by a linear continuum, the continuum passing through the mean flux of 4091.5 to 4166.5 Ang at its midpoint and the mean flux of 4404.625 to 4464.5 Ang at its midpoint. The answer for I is 0.118 mag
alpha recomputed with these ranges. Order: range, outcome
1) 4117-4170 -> 26.2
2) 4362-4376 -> 29.1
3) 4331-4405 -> 28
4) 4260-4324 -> 23.8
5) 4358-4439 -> 25.5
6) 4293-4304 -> 23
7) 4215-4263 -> 23.1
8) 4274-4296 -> 23.2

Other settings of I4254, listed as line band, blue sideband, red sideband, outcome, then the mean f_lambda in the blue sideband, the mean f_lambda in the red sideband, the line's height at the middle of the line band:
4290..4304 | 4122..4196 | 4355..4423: 0.14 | 25.4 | 26.2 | 25.9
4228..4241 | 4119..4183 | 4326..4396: 0.14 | 25.9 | 28.6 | 27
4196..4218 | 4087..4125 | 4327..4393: 0.22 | 28.3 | 28.8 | 28.5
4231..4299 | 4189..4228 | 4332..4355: 0.13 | 23.3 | 30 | 26.1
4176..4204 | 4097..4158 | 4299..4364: 0.15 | 27.2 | 28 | 27.4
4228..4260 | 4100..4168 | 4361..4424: 0.13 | 26.8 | 25.8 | 26.4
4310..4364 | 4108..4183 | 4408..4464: -0.18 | 26.2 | 23.7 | 24.6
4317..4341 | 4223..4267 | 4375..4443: -0.20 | 23.1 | 24.4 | 23.8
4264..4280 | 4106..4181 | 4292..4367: 0.18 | 26.4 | 27.6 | 27.2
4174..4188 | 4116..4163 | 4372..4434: 0.07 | 26.5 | 24.8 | 26.2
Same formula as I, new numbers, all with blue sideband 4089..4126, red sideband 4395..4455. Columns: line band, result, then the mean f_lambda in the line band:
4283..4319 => 0.08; 23.7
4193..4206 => 0.15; 23.5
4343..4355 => -0.21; 30.4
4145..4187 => 0.11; 24.9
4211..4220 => 0.17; 22.9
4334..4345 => -0.19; 30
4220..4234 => 0.14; 23.4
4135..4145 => 0.08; 25.9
